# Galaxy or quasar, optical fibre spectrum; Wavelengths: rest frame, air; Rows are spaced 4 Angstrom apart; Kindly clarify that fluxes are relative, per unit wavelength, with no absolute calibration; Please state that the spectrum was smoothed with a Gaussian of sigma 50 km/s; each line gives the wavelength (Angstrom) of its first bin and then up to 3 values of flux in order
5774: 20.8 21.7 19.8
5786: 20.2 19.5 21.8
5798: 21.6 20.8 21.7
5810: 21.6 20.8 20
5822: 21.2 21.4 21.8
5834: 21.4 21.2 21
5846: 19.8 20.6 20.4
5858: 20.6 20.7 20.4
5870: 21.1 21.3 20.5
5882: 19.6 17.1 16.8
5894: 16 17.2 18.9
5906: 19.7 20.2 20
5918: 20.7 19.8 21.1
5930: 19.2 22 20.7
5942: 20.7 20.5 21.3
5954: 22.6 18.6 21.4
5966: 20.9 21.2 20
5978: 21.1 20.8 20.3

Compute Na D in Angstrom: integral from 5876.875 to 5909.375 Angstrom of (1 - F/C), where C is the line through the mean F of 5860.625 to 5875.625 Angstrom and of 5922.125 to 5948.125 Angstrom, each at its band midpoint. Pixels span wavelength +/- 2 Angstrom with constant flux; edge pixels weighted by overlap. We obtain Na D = 4.0 Angstrom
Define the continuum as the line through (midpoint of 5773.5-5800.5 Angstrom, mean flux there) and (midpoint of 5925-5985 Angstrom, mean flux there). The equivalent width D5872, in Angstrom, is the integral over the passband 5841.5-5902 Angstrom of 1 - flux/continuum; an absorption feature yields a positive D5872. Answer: 3.8 Angstrom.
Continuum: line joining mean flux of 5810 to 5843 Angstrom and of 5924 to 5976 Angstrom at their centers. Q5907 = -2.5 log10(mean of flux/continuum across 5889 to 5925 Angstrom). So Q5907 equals 0.11 mag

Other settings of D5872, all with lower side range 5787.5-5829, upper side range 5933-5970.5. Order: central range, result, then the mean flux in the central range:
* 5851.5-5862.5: 0.2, 20.6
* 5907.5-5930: 0.8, 20.2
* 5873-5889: 1.3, 19.3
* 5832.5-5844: -0.1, 21.2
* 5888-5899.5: 2.4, 16.6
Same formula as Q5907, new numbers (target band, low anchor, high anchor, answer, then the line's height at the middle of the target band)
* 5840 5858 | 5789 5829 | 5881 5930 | -0.01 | 20.2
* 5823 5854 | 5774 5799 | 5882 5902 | -0.11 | 19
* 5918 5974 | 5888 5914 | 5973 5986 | -0.06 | 19.6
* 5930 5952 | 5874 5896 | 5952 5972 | -0.03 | 20.2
